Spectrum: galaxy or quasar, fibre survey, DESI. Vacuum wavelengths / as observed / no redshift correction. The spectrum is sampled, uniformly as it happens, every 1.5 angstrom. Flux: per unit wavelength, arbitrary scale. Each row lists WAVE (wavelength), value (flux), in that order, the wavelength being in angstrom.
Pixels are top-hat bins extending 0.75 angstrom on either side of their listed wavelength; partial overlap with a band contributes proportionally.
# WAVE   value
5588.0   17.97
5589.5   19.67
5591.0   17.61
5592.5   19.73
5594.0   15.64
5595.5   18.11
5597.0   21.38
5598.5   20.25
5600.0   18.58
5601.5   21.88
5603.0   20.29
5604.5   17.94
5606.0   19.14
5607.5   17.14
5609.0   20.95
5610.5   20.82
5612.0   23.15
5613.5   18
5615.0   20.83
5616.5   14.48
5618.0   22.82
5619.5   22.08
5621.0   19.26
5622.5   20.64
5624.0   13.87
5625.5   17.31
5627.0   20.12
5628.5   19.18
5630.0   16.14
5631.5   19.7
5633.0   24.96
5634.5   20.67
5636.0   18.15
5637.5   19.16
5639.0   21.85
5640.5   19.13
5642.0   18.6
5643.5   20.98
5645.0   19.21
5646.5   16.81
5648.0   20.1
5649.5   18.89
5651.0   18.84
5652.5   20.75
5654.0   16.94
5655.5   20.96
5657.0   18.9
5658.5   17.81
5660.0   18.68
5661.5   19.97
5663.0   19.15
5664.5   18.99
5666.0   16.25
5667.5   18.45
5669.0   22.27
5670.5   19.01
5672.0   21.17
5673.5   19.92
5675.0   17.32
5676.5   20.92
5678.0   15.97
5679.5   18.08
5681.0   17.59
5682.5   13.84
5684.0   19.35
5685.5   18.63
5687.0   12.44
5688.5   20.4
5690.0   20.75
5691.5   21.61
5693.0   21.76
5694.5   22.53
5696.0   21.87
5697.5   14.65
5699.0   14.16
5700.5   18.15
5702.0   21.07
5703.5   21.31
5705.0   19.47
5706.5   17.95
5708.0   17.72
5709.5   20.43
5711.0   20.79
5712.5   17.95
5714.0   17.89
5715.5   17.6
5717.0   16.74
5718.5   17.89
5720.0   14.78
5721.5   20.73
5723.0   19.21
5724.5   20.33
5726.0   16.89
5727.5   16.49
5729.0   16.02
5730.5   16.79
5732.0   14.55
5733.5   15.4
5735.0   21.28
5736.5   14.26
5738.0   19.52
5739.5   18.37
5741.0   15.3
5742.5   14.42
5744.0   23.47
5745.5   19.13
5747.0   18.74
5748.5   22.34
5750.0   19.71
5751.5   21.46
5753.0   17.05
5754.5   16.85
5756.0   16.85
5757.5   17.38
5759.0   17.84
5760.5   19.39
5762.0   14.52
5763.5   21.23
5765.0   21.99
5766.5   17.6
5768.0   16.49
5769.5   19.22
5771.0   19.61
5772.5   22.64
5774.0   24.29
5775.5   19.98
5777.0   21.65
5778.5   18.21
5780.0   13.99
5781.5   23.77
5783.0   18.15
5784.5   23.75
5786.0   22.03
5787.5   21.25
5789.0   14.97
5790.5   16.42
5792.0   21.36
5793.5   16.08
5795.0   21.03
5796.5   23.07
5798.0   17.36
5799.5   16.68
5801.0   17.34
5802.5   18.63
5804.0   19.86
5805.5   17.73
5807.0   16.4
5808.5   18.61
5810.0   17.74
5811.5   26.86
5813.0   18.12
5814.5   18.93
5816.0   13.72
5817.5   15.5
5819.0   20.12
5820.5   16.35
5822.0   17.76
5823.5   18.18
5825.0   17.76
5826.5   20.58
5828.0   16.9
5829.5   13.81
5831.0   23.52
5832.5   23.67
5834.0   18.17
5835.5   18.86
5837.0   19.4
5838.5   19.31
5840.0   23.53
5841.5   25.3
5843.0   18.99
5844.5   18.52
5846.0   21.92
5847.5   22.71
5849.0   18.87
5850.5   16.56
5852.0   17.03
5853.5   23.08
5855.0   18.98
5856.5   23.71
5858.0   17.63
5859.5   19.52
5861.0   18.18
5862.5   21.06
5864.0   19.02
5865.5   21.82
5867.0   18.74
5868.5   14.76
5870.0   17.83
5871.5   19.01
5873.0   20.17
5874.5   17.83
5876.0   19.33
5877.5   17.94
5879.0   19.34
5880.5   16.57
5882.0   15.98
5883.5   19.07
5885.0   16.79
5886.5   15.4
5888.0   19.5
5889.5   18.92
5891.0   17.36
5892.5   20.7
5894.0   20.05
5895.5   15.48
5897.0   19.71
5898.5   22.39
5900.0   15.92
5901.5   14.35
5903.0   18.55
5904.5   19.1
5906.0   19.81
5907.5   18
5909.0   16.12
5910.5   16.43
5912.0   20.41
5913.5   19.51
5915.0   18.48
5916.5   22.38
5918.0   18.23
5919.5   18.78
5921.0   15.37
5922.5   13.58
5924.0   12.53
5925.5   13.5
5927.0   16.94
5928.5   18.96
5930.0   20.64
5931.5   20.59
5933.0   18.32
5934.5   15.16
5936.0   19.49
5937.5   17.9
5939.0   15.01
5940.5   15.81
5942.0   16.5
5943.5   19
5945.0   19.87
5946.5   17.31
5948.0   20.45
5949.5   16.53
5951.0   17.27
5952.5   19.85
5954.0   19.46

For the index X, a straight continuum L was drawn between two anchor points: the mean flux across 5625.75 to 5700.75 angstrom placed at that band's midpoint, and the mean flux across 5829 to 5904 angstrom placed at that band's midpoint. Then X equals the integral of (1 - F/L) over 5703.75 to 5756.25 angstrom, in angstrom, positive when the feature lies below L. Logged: 2.5 angstrom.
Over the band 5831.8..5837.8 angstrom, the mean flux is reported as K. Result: 20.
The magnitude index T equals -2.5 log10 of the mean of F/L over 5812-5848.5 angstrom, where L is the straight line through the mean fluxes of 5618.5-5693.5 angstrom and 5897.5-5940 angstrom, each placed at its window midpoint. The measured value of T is -0.06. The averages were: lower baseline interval 19.1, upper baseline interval 17.7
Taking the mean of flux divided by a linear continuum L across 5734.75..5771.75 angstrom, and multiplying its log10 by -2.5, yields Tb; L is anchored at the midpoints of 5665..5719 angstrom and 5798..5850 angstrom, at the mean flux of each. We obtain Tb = 0.02 mag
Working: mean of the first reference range 18.7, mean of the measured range 18.5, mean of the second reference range 19.1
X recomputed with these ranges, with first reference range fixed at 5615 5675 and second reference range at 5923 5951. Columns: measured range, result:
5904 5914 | -0.5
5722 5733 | 0.9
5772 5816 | -2.6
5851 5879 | -2.0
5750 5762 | 0.4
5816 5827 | 0.3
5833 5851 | -2.2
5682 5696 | -0.2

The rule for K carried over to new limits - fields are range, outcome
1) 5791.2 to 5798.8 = 19.7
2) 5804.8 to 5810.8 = 17.7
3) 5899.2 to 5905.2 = 17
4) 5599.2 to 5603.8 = 20.2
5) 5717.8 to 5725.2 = 18.6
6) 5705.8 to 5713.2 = 19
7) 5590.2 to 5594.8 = 17.7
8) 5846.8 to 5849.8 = 20.7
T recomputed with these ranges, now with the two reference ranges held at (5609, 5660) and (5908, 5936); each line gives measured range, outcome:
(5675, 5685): 0.09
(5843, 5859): -0.10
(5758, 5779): -0.06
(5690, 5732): 0.02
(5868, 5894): -0.02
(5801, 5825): 0.00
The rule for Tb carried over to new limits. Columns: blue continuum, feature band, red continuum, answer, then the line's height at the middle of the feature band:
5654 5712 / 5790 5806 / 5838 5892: 0.020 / 19.1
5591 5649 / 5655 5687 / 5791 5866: 0.048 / 19.4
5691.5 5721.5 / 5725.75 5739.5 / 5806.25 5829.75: 0.106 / 18.6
